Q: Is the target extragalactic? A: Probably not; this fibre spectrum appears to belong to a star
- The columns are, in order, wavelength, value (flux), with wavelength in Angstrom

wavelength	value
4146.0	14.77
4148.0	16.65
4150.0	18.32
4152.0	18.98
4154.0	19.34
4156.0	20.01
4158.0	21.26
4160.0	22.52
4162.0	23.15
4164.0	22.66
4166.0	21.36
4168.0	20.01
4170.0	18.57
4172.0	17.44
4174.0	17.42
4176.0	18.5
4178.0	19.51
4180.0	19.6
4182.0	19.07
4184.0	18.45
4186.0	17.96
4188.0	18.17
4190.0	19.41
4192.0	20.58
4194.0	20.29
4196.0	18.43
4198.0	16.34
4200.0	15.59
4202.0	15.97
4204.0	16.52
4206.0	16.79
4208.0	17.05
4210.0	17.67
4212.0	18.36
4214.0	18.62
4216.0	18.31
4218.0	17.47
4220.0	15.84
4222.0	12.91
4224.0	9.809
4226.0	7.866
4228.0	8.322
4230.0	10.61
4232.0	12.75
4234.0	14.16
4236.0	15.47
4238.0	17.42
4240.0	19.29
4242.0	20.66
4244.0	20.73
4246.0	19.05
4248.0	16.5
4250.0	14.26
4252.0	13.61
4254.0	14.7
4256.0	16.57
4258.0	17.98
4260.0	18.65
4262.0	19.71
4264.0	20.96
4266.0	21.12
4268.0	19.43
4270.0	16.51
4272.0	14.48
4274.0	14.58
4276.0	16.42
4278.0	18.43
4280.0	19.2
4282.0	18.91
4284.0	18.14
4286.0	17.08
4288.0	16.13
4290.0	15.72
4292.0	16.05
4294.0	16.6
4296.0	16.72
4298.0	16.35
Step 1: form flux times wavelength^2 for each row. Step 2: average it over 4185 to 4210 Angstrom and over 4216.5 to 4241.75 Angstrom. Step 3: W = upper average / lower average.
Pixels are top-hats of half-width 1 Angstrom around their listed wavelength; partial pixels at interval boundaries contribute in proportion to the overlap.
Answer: 0.79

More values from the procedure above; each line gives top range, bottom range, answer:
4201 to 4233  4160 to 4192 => 0.77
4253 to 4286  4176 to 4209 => 1.02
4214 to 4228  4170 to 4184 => 0.75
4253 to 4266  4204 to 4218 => 1.06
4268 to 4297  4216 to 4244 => 1.20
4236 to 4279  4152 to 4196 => 0.93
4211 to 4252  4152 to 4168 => 0.75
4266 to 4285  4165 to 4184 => 0.97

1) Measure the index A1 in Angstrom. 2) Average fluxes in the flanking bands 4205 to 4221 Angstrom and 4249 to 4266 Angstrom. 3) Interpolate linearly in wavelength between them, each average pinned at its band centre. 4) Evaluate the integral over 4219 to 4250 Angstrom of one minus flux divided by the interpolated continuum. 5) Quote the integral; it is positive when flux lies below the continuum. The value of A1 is 4.7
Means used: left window 17.5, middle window 14.7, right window 17.3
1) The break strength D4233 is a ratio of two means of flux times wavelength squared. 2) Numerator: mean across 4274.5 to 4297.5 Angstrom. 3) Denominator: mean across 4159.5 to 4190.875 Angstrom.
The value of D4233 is 0.9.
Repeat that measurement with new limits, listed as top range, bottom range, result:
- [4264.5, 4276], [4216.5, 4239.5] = 1.34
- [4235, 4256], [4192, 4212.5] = 1.00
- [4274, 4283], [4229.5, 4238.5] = 1.29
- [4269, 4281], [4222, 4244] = 1.22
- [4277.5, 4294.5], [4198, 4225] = 1.11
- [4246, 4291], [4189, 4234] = 1.13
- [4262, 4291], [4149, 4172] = 0.92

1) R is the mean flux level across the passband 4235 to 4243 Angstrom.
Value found 18.2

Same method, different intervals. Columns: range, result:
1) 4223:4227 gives 8.84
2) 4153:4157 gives 19.7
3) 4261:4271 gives 19.5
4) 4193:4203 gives 17.3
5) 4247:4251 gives 15.4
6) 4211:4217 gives 18.4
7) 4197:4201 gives 16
